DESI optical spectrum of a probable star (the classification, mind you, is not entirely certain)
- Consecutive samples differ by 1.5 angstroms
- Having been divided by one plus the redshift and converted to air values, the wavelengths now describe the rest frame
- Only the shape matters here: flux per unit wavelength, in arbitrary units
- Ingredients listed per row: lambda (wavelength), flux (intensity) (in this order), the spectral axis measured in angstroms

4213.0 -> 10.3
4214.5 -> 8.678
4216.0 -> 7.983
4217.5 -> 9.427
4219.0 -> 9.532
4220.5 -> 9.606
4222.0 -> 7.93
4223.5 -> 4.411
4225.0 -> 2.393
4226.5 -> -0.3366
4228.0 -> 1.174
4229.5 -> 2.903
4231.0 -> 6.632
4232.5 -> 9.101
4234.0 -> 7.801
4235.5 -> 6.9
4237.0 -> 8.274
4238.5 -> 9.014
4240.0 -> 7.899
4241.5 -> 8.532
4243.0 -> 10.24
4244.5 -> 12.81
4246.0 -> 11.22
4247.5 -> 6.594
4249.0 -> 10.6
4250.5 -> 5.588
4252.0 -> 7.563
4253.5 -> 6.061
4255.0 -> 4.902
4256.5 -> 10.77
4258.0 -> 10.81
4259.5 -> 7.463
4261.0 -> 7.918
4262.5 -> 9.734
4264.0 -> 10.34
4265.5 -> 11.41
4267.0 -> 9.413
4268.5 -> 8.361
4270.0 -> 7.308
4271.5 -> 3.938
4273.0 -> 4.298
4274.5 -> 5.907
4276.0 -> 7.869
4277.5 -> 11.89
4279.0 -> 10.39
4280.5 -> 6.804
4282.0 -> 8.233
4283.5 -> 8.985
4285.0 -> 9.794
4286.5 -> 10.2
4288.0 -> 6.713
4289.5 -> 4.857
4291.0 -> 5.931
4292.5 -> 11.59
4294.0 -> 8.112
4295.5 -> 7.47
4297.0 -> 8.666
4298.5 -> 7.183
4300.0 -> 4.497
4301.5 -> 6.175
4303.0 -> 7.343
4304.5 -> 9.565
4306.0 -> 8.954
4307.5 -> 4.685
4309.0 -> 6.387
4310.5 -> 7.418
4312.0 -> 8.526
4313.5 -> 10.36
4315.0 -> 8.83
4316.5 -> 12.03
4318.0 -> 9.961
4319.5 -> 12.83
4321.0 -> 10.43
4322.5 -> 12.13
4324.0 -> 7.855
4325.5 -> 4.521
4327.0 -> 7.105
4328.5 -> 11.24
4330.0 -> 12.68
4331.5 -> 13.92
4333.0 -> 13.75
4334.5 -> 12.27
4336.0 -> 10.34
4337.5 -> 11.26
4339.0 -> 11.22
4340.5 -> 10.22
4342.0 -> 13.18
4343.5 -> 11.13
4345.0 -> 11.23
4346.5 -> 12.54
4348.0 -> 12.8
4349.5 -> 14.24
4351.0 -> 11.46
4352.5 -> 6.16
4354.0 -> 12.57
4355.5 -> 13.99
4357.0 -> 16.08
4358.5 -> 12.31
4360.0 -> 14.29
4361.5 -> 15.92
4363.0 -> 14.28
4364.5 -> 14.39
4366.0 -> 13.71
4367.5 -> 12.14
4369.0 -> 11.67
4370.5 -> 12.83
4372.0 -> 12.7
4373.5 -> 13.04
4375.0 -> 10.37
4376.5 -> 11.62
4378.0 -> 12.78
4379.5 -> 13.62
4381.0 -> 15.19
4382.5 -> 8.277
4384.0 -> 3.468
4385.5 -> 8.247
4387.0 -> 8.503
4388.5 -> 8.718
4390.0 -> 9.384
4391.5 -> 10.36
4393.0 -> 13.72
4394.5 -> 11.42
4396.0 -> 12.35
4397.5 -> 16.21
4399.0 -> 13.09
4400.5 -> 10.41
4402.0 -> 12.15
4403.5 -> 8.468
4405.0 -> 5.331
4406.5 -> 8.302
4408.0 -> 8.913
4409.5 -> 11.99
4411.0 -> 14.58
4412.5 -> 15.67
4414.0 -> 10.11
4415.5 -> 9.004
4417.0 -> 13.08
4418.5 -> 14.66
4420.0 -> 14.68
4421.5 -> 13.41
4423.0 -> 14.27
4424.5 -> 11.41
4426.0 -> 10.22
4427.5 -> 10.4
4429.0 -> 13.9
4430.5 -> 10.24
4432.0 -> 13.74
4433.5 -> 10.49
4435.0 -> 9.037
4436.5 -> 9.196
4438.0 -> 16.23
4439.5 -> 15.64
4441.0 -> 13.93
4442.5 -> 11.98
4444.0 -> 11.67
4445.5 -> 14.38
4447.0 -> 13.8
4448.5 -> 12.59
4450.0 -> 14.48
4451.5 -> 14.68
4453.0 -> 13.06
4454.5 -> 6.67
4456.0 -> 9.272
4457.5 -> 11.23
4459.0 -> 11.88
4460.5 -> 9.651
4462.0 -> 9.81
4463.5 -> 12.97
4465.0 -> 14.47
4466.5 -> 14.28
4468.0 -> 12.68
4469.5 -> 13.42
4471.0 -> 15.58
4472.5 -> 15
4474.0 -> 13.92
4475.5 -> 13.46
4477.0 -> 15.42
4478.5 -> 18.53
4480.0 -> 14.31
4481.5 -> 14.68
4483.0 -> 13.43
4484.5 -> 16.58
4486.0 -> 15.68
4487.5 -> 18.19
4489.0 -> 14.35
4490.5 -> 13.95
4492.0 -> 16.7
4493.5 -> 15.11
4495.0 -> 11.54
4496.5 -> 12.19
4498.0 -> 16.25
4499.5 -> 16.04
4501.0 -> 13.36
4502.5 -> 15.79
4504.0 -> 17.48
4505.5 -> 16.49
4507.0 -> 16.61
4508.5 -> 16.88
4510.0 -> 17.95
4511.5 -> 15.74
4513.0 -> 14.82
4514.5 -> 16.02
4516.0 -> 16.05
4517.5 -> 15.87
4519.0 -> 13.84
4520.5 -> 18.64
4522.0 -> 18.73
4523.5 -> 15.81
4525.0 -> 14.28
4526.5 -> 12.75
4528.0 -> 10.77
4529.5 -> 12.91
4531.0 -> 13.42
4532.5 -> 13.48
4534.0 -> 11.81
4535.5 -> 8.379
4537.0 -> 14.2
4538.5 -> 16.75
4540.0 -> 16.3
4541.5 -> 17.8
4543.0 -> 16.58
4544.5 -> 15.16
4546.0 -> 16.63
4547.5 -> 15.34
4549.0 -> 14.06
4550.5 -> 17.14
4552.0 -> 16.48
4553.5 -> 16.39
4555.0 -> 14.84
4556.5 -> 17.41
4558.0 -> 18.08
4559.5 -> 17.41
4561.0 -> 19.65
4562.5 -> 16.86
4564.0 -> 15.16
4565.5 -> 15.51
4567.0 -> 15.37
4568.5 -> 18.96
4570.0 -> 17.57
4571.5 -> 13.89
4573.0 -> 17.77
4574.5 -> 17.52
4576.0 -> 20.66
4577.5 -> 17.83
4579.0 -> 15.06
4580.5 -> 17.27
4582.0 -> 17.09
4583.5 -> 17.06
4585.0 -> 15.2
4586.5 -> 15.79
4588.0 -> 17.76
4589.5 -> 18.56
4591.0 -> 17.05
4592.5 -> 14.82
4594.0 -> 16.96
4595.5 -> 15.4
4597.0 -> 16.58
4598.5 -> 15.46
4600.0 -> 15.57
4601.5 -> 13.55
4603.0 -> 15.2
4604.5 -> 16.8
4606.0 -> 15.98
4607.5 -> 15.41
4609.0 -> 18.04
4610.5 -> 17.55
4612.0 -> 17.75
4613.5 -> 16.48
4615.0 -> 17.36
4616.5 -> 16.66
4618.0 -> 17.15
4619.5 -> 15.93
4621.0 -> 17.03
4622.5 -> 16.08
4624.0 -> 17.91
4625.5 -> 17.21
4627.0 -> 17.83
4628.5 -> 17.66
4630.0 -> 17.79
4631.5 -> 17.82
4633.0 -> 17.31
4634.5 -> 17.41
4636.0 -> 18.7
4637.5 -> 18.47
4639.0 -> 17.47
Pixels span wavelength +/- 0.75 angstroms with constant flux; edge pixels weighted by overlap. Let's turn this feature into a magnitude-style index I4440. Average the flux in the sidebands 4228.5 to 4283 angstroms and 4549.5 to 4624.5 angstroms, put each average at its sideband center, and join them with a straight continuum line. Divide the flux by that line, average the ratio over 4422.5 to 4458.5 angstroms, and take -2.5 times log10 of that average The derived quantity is 0.06 mag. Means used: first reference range 8.18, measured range 12.2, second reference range 16.7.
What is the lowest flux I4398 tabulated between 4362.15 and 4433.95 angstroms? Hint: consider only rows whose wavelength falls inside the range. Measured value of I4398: 3.468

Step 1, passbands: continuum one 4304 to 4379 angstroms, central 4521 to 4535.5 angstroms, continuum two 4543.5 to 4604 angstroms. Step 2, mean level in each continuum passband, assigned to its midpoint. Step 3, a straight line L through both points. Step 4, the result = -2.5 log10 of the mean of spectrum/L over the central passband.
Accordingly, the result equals 0.14 mag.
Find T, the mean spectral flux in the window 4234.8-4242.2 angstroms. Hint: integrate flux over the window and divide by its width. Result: 8.13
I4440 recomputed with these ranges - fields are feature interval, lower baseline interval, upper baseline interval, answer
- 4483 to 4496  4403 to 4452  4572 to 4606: -0.10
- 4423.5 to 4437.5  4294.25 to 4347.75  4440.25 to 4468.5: 0.07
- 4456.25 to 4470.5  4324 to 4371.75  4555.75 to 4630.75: 0.17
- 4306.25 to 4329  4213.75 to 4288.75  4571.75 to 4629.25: 0.07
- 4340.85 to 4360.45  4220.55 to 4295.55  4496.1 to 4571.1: -0.19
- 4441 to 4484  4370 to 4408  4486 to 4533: 0.03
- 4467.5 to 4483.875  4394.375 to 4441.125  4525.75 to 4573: -0.09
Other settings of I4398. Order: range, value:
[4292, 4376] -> 4.497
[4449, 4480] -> 6.67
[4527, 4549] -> 8.379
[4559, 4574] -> 13.89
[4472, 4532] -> 10.77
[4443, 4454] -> 11.67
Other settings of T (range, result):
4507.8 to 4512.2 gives 16.9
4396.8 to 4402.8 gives 12.9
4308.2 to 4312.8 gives 7.45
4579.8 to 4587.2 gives 16.5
